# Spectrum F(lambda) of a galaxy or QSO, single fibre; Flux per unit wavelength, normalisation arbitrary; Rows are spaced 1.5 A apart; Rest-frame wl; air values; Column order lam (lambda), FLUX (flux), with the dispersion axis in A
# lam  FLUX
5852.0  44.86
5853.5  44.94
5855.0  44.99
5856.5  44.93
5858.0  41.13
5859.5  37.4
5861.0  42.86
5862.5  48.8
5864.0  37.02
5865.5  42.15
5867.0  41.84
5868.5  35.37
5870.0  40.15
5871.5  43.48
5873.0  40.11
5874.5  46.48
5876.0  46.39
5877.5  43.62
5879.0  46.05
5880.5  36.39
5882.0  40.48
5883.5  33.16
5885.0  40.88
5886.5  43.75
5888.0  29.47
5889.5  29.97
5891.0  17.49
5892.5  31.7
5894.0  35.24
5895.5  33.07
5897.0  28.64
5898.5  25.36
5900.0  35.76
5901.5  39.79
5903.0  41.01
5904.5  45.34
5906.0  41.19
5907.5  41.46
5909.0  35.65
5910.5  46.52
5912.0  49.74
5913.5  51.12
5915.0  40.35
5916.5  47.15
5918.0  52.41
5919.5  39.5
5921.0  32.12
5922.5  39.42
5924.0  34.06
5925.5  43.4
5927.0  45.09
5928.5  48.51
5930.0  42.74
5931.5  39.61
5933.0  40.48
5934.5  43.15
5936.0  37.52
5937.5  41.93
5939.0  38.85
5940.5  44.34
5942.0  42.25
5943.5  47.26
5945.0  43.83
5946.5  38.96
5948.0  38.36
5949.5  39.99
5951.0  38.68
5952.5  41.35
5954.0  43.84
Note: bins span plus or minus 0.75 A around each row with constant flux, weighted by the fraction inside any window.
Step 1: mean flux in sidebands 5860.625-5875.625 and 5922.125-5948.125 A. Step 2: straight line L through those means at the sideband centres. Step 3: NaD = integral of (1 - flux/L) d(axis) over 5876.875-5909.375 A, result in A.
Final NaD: 4.44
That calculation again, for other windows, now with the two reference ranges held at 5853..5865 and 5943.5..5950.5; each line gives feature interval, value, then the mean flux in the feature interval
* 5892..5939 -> 1.43 A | 40.3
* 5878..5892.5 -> 2.39 A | 35.3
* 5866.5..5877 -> 0.11 A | 42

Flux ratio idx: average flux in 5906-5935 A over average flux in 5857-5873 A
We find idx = 1.04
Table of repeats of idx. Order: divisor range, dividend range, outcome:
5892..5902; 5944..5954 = 1.24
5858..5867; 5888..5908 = 0.82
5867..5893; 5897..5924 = 1.07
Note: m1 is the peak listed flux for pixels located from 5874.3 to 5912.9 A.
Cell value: 49.74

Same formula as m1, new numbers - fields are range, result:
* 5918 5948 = 52.41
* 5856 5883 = 48.8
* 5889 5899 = 35.24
